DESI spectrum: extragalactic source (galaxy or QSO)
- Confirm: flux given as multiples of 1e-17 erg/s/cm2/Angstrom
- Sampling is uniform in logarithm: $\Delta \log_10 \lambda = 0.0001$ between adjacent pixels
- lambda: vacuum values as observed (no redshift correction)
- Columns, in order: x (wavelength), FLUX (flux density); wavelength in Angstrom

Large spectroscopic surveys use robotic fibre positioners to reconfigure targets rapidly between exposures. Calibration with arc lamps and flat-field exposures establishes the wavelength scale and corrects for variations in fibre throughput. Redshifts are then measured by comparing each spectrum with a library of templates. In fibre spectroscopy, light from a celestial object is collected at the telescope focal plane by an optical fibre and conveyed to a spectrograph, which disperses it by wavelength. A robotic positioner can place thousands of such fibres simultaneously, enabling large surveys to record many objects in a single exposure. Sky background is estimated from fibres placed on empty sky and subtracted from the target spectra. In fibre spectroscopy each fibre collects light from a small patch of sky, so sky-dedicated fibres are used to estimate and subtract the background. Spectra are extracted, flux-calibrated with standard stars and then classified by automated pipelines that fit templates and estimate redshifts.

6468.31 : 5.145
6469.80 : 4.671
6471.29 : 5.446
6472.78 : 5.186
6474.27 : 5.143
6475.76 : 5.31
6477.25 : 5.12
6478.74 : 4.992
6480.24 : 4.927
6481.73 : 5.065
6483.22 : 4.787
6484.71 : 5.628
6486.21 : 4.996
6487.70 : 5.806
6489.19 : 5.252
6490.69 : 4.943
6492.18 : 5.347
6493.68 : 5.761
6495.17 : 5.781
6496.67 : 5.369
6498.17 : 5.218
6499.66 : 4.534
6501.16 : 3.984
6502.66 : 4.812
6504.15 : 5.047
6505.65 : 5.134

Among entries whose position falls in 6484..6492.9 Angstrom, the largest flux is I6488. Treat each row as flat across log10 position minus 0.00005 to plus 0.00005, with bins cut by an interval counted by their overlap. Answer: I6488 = 5.806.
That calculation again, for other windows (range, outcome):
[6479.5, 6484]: 5.065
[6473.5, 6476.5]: 5.31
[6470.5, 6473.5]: 5.446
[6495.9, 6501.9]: 5.369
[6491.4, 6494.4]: 5.761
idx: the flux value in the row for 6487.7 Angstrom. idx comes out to 5.806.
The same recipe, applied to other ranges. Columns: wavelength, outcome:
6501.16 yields 3.984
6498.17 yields 5.218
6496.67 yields 5.369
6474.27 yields 5.143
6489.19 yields 5.252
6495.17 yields 5.781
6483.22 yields 4.787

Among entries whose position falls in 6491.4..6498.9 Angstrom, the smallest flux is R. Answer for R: 5.218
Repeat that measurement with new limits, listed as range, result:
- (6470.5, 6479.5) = 4.992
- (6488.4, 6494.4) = 4.943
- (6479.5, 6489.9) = 4.787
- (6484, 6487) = 4.996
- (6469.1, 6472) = 4.671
